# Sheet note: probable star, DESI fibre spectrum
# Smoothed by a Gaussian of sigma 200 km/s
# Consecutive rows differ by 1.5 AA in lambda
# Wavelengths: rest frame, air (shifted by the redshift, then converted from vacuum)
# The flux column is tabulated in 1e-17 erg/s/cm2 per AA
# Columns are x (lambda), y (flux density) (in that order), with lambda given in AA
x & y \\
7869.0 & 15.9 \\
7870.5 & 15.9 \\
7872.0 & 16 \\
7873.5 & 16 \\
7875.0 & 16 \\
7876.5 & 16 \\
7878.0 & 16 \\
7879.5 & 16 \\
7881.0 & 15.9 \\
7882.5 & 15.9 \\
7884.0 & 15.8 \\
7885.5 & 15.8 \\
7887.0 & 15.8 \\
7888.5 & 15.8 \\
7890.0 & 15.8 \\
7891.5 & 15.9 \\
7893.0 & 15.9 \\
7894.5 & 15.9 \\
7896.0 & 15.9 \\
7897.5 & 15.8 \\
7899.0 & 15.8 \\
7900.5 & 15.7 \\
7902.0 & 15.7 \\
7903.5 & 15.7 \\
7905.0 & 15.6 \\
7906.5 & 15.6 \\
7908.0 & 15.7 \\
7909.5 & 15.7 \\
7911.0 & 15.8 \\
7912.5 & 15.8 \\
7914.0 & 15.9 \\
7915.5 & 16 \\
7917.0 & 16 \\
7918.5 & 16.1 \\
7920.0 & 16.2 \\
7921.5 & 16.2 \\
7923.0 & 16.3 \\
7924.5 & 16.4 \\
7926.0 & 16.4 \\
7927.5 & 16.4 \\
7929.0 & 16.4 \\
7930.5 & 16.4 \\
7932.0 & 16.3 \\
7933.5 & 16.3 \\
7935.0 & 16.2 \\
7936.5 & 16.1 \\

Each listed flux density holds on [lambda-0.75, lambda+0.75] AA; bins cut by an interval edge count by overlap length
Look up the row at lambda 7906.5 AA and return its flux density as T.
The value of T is 15.6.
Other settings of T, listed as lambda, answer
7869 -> 15.9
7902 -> 15.7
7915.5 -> 16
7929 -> 16.4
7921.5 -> 16.2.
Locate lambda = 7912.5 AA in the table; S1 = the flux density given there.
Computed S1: 15.8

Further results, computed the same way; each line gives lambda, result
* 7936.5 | 16.1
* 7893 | 15.9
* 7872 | 16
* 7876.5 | 16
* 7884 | 15.8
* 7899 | 15.8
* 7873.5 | 16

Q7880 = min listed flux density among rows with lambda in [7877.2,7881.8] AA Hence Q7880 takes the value 15.9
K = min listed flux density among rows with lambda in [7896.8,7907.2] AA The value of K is 15.6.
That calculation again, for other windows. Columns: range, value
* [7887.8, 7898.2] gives 15.8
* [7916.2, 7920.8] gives 16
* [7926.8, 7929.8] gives 16.4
